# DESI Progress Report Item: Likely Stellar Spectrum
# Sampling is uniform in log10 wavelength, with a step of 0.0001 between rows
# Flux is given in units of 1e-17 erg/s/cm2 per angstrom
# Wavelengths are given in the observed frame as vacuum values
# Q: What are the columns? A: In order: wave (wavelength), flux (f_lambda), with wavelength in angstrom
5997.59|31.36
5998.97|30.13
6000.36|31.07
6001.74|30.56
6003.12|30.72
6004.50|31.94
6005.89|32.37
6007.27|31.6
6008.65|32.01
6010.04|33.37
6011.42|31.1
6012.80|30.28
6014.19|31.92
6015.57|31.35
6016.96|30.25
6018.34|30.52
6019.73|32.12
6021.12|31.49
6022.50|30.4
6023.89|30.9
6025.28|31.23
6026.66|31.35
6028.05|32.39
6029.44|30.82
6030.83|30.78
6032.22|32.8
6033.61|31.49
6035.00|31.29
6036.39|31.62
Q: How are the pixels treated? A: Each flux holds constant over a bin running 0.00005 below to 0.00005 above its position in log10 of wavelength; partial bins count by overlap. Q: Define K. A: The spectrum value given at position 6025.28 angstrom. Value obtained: 31.23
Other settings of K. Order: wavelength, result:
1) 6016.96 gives 30.25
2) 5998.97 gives 30.13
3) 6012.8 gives 30.28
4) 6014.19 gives 31.92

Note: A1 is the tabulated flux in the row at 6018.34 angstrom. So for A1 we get 30.52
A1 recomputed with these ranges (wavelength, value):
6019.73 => 32.12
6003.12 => 30.72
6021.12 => 31.49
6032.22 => 32.8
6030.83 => 30.78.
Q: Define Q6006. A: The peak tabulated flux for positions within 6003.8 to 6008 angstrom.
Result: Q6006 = 32.37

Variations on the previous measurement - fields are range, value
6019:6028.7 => 32.39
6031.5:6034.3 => 32.8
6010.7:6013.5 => 31.1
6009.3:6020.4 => 33.37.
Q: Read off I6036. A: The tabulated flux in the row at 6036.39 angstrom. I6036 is 31.62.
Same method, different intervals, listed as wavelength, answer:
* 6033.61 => 31.49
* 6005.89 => 32.37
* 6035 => 31.29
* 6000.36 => 31.07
